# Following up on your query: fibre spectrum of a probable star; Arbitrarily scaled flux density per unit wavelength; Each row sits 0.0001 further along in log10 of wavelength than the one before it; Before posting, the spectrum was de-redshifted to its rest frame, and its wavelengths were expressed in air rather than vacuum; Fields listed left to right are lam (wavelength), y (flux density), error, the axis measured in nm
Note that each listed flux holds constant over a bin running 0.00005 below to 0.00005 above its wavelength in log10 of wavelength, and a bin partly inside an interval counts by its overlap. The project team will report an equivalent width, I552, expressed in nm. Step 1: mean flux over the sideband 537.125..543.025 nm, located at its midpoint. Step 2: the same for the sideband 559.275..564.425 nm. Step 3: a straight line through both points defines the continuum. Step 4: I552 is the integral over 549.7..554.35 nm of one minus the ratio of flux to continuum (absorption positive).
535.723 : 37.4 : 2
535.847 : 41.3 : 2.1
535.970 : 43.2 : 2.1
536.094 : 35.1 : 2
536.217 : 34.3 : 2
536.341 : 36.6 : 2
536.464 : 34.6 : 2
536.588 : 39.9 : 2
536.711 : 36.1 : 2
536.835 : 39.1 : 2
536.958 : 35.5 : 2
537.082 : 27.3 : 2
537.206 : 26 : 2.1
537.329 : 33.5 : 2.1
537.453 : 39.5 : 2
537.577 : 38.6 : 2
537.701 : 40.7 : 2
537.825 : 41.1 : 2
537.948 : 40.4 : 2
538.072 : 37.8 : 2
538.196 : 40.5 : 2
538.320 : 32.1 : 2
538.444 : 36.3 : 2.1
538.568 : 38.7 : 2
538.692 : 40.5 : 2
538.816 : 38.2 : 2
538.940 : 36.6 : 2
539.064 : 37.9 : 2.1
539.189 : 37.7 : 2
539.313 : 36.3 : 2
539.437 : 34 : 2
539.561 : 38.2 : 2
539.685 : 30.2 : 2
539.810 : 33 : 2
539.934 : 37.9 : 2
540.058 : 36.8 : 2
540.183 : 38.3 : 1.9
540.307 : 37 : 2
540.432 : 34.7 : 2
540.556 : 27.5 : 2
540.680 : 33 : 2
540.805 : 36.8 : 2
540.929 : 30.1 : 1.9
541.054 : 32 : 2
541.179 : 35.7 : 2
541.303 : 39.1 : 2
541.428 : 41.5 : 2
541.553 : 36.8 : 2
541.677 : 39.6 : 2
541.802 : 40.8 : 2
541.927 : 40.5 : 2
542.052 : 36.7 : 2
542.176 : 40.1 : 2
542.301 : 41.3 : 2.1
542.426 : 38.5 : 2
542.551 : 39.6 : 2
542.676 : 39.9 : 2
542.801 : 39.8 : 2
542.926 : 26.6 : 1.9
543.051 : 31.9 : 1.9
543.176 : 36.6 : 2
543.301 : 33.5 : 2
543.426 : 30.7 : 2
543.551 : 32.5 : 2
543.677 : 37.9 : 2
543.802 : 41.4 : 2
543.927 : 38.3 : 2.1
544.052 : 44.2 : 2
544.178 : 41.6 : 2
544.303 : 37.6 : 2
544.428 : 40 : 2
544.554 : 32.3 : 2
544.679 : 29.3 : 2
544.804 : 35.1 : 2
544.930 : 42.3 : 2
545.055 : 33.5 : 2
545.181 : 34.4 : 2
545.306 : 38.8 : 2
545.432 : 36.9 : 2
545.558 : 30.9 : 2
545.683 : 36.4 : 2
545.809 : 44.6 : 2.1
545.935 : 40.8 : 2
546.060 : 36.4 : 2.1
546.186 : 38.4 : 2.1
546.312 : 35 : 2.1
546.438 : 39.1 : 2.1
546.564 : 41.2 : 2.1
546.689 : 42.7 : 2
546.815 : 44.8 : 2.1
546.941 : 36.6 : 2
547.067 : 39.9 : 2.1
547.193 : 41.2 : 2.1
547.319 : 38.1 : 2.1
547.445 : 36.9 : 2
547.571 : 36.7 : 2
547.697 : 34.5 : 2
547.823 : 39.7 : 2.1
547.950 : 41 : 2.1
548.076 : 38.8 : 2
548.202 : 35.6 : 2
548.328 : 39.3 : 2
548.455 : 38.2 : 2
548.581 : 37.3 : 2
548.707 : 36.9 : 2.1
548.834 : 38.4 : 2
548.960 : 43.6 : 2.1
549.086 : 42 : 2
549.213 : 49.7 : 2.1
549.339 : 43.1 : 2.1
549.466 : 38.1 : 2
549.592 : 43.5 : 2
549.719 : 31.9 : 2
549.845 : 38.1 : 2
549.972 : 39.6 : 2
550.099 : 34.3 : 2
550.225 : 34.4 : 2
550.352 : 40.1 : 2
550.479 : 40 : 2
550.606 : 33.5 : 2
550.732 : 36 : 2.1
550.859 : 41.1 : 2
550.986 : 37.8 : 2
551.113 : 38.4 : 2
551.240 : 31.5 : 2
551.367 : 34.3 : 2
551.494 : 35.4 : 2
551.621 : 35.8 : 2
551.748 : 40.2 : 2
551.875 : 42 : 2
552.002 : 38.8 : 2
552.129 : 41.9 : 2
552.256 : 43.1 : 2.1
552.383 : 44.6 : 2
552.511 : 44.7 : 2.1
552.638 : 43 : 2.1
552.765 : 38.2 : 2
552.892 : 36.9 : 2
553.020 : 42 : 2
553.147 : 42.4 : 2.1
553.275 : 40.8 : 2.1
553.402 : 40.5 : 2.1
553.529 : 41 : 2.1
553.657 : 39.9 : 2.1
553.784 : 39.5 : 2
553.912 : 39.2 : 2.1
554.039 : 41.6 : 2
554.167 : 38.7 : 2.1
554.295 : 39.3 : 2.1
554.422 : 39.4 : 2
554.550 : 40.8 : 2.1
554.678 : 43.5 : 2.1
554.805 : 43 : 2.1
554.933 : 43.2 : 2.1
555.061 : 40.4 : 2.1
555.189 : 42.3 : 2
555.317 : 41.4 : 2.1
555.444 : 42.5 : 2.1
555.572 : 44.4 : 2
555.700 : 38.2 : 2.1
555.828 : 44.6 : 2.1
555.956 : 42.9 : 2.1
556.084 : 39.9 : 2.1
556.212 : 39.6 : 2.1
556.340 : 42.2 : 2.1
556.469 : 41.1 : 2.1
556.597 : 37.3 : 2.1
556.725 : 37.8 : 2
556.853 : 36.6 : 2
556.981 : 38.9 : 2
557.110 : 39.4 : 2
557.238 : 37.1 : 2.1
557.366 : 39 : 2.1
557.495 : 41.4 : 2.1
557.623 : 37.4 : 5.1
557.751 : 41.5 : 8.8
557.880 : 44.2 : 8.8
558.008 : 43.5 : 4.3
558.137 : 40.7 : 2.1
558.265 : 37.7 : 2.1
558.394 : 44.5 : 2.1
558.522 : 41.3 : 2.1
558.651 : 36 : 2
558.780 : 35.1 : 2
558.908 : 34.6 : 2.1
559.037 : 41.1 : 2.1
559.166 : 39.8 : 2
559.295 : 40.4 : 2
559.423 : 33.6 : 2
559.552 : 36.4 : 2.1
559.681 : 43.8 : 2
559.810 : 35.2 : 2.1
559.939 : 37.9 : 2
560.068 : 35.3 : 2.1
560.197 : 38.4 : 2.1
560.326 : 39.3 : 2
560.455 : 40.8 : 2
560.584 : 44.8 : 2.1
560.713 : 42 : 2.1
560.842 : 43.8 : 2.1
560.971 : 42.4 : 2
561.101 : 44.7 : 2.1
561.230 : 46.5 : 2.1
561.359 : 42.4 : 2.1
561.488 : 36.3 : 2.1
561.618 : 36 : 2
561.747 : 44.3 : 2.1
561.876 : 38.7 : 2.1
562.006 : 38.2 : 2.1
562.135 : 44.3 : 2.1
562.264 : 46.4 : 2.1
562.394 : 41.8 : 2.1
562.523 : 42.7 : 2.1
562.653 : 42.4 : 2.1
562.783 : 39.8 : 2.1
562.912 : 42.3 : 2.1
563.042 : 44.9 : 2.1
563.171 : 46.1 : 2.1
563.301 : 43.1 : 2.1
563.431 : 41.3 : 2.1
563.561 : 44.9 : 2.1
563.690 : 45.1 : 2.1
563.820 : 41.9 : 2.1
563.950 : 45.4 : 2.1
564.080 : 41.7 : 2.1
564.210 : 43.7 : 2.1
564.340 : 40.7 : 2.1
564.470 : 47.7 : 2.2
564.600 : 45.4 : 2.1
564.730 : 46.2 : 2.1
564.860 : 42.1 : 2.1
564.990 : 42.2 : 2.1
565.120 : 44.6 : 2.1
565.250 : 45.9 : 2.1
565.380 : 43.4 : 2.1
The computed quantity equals 0.04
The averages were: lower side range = 36.7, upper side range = 41.5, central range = 39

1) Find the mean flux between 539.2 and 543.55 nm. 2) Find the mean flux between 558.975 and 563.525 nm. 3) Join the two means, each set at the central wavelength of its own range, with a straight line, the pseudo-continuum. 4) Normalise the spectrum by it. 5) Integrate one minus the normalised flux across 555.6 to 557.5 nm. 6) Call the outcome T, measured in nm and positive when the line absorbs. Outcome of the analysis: 0.01 nm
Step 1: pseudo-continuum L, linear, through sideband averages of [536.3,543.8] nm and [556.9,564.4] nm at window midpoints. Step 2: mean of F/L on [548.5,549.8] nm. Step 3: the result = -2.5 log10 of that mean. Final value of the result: -0.056 mag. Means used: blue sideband 36.4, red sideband 40.9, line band 40.4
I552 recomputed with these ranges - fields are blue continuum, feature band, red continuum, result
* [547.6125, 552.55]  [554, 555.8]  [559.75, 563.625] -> -0.06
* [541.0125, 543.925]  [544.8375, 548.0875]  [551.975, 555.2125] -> 0.01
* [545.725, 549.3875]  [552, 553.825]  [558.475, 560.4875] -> -0.11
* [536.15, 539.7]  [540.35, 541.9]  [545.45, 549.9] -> 0.07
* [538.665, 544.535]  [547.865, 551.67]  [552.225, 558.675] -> 0.08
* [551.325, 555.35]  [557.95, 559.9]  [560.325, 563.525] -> 0.13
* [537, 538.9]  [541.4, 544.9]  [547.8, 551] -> 0.04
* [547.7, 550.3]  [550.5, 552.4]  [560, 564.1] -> 0.07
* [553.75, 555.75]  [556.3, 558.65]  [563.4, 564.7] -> 0.11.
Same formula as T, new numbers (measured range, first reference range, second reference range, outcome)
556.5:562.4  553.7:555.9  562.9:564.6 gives 0.37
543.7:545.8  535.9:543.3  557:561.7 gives 0.01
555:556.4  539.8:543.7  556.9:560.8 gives -0.10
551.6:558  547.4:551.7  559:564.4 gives -0.19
